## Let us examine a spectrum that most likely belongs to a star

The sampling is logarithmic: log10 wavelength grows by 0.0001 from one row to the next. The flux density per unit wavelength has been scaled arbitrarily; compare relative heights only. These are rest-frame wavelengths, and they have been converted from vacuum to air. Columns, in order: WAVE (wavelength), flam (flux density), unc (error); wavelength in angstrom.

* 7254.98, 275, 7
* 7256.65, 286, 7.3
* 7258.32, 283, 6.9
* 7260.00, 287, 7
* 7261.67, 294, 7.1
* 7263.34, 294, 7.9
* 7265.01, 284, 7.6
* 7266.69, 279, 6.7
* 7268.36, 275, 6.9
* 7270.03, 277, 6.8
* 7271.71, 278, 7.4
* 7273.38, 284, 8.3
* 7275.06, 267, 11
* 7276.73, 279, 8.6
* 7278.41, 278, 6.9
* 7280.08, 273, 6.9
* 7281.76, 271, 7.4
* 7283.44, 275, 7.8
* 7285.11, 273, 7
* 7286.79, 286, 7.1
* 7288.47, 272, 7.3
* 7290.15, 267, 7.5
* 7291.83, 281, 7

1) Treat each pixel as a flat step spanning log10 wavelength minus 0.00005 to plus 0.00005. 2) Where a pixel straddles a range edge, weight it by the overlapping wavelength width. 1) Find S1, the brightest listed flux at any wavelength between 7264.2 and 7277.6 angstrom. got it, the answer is 284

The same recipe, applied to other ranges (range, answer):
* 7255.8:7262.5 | 294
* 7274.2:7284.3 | 279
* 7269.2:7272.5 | 278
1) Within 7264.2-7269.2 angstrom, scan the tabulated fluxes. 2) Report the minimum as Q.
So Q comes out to 275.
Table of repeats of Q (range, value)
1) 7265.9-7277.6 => 267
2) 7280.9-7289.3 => 271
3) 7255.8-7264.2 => 283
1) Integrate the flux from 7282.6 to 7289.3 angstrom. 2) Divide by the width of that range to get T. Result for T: 277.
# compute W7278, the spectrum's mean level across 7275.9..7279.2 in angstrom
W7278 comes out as 278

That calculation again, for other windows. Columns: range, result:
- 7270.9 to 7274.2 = 281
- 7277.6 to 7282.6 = 274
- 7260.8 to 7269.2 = 285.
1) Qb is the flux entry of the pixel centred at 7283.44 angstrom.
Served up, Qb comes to 275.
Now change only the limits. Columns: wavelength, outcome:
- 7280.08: 273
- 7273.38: 284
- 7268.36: 275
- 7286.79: 286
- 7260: 287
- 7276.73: 279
